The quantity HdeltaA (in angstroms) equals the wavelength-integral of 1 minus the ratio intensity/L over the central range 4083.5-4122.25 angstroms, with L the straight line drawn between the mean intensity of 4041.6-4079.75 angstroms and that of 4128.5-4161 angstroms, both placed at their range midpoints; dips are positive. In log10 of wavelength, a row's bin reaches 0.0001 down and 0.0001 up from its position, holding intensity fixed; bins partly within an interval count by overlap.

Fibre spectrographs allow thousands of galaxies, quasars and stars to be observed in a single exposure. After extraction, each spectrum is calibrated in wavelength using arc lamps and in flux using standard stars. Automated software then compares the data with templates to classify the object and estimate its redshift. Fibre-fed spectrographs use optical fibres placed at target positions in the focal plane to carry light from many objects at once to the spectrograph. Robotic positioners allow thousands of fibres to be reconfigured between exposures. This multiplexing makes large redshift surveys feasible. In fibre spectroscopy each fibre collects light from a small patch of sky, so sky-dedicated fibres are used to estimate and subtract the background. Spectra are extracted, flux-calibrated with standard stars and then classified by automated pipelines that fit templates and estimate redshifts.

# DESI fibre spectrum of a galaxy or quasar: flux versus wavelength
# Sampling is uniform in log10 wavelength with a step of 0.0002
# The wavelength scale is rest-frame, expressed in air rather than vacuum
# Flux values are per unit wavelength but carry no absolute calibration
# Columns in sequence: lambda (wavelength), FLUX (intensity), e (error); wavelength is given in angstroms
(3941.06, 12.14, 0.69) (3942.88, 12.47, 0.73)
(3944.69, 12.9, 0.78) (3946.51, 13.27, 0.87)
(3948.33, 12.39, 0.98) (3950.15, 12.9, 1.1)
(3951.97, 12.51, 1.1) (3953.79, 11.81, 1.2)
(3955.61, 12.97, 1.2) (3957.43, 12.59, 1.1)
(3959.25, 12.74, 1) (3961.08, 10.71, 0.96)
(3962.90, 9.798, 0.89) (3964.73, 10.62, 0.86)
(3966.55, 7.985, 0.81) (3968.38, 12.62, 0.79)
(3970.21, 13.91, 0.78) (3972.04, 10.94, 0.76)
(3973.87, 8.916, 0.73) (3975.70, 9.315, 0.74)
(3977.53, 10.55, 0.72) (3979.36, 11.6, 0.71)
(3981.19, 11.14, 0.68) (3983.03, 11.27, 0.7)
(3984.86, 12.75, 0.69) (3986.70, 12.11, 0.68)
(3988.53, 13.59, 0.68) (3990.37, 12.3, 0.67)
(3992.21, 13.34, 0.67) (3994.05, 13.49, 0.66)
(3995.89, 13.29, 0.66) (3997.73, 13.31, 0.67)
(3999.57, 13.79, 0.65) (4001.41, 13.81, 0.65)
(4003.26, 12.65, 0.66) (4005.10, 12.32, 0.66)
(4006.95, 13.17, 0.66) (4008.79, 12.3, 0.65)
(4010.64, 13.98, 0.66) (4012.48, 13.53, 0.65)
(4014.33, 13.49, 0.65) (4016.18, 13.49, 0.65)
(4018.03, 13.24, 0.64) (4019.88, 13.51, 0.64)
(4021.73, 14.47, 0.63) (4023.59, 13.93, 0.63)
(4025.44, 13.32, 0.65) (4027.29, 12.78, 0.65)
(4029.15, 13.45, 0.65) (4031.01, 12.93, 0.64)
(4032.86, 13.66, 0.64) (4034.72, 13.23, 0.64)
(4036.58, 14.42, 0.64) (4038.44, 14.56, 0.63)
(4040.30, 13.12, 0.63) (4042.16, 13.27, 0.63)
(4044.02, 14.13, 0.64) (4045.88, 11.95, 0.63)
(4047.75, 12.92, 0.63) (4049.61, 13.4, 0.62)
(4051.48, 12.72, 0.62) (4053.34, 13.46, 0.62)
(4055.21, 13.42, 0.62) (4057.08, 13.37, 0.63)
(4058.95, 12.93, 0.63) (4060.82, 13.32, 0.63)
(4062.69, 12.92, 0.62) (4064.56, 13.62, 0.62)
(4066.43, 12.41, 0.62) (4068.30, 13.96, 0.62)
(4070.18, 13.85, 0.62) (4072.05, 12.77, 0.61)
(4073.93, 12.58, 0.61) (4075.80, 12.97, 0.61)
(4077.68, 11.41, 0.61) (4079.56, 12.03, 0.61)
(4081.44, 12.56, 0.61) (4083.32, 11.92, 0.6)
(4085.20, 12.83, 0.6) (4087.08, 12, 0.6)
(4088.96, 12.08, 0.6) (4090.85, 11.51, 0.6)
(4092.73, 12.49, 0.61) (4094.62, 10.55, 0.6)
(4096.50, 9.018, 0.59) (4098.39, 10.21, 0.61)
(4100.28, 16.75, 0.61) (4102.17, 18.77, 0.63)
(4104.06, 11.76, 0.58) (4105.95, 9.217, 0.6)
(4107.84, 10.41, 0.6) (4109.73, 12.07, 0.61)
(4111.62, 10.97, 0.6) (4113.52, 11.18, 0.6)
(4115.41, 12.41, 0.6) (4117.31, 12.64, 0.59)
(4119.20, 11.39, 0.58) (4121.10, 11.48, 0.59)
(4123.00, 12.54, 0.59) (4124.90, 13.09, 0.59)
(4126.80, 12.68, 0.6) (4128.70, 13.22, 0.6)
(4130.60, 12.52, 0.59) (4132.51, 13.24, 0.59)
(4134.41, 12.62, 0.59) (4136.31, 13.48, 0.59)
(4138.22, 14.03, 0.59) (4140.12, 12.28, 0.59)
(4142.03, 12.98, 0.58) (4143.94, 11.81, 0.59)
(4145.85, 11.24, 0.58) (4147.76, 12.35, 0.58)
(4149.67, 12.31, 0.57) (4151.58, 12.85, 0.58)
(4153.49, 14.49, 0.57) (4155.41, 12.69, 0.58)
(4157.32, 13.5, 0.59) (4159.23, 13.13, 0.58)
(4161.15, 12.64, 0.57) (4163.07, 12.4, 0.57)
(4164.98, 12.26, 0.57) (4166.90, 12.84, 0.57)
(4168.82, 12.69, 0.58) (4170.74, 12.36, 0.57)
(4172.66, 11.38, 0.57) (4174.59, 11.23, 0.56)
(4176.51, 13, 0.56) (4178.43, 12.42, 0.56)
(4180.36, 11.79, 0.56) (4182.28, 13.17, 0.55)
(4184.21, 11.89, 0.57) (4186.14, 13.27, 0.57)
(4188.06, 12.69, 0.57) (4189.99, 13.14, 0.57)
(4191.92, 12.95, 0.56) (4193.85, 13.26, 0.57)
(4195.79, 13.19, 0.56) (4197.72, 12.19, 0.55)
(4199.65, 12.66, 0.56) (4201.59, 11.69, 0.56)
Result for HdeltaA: 2.9 angstroms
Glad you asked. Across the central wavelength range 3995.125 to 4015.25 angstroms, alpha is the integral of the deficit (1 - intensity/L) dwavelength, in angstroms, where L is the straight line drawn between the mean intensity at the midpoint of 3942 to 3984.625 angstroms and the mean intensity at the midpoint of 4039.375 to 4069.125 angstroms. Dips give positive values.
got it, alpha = -1.5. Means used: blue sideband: 11.6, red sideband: 13.2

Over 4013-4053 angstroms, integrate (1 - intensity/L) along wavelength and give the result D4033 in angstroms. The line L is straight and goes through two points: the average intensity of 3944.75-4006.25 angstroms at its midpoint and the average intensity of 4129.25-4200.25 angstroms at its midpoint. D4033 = -3.9 angstroms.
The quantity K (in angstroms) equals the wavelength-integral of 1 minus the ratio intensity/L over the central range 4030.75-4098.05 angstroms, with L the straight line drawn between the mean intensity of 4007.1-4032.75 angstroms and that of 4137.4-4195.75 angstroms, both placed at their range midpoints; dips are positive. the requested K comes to 2.2 angstroms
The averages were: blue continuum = 13.4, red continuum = 12.6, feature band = 12.8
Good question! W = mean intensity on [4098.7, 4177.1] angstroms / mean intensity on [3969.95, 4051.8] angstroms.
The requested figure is 1.0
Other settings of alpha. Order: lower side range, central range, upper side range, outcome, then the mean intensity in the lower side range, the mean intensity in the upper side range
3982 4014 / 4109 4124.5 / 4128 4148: 1.1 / 13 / 12.7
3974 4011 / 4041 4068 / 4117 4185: -1.5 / 12.4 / 12.6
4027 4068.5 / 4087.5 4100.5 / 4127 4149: 1.5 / 13.3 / 12.7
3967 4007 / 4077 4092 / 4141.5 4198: 0.4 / 12.2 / 12.6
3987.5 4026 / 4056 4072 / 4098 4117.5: -0.5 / 13.3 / 12.4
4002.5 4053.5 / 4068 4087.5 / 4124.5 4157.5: 0.8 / 13.3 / 12.8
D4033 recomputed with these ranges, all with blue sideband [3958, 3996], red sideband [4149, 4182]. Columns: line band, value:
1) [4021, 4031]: -1.4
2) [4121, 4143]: -0.9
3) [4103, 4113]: 1.1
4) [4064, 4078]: -1.1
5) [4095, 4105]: -0.7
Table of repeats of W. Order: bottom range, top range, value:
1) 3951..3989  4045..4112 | 1.10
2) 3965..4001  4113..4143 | 1.06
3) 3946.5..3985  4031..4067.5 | 1.16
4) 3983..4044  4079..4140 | 0.92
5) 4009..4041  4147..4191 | 0.93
